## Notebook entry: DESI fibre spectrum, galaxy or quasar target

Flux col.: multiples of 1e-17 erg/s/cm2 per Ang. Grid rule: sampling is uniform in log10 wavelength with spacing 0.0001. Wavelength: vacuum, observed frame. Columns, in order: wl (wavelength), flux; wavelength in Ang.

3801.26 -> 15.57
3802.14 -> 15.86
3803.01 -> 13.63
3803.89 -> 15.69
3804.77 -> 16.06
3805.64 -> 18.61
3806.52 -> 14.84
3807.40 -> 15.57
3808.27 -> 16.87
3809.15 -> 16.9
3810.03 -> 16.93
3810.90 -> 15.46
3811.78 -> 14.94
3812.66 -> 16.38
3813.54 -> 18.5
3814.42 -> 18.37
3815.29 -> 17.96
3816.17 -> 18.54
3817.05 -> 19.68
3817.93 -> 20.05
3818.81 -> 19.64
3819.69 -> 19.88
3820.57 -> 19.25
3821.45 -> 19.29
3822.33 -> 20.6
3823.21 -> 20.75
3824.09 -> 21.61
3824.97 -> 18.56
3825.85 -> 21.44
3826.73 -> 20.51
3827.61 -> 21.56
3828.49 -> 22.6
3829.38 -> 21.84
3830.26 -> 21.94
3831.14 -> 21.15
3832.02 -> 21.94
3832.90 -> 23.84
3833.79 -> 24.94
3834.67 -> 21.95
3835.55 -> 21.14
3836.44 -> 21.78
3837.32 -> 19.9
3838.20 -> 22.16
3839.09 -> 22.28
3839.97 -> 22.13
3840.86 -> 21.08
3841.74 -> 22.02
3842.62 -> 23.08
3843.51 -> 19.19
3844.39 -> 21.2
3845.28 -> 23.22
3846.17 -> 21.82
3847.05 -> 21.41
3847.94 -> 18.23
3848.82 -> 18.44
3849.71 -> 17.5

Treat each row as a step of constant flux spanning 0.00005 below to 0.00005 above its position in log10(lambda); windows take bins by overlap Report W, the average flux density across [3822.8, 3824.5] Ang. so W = 21.2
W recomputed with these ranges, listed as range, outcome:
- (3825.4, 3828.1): 21.2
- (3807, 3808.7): 16.3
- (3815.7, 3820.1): 19.5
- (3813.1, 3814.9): 18.5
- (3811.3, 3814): 16.6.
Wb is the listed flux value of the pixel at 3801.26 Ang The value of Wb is 15.57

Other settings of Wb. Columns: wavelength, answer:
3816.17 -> 18.54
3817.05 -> 19.68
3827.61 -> 21.56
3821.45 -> 19.29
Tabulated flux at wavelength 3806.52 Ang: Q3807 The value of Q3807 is 14.84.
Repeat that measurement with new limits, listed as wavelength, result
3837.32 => 19.9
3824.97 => 18.56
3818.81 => 19.64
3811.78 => 14.94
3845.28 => 23.22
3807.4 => 15.57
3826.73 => 20.51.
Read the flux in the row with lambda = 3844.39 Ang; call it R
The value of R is 21.2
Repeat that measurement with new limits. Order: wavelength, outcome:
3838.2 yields 22.16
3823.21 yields 20.75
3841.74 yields 22.02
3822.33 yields 20.6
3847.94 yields 18.23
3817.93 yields 20.05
